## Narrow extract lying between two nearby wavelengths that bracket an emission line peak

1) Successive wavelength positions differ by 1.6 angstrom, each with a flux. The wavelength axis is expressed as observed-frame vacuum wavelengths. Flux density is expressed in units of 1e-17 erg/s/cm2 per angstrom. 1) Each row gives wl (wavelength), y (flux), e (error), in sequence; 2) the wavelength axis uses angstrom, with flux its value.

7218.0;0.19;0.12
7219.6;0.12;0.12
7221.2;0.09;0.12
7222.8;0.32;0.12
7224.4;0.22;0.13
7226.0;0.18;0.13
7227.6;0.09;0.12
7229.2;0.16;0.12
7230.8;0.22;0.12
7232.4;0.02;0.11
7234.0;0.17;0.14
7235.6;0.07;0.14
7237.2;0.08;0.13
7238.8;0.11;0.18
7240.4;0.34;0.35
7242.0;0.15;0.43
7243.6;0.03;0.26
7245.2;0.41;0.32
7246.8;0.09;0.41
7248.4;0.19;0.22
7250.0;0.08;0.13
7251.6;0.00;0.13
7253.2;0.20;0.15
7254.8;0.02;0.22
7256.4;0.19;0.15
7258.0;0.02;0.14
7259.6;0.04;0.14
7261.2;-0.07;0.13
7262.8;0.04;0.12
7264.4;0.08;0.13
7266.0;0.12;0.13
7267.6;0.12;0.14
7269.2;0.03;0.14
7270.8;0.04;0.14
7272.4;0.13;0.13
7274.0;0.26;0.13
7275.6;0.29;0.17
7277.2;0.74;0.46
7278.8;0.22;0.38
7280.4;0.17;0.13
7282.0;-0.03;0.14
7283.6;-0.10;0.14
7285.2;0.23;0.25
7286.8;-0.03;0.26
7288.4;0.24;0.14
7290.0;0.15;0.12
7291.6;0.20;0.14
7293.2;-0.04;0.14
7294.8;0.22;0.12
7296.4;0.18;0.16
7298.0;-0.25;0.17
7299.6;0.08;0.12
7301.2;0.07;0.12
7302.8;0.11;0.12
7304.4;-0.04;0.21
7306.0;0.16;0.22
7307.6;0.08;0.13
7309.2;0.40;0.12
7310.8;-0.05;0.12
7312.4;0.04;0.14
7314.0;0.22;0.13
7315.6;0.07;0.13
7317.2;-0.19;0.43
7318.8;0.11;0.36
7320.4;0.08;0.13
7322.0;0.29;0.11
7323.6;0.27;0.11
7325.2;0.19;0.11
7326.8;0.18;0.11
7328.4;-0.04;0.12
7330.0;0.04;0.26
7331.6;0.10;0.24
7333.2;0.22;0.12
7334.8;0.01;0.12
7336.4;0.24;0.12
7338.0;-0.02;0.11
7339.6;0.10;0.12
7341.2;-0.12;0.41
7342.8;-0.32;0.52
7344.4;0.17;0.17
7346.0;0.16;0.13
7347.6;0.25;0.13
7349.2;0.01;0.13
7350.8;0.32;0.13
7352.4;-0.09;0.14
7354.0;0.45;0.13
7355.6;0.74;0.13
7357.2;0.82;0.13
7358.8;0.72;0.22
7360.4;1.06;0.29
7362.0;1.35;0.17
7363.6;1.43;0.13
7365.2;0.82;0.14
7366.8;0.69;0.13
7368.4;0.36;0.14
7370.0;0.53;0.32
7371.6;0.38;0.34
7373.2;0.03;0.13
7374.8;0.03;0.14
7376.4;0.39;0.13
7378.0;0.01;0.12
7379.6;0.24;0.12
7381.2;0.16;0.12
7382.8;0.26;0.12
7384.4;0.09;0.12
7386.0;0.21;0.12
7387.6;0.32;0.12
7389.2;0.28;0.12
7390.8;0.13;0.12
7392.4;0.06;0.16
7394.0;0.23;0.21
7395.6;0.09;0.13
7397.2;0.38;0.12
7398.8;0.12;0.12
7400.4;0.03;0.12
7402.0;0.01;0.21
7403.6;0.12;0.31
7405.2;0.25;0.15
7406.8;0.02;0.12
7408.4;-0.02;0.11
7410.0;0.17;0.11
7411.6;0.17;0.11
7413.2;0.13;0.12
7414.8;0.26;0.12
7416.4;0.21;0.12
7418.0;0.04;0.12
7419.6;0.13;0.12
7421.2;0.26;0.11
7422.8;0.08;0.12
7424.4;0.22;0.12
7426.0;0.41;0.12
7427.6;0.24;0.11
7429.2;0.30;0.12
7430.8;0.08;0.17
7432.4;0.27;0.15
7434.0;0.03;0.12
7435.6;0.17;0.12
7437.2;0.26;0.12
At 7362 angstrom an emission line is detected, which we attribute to [O II]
